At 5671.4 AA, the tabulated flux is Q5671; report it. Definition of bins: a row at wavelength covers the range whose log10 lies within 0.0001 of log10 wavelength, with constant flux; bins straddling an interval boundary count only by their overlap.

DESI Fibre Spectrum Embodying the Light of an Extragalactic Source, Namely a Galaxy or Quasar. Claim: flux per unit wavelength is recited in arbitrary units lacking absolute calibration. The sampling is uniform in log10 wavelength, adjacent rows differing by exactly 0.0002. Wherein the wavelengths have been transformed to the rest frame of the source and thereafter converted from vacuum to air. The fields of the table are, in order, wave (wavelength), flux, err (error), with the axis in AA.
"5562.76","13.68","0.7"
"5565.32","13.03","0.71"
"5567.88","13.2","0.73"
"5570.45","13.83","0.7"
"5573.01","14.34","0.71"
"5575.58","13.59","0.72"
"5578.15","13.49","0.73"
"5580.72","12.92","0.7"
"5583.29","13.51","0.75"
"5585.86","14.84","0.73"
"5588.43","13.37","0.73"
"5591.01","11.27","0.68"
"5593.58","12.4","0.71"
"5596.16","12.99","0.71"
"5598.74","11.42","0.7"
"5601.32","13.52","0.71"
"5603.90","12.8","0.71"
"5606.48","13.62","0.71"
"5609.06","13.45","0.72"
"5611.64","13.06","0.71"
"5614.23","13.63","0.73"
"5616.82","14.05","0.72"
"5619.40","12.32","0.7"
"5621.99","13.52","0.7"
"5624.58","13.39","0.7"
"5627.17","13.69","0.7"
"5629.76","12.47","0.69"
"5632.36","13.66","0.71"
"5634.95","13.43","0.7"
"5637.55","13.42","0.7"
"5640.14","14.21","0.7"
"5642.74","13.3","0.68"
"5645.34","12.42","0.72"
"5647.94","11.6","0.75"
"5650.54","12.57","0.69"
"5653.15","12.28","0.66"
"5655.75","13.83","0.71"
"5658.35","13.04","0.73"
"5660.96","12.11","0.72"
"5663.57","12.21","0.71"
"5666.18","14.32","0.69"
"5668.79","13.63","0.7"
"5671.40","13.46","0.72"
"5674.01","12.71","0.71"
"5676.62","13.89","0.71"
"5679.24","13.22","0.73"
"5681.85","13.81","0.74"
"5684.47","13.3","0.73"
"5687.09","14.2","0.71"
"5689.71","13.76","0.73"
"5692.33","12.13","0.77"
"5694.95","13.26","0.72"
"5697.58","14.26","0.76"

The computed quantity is 13.46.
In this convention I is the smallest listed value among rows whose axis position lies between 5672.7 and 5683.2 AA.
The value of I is 12.71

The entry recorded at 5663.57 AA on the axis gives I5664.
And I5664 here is 12.21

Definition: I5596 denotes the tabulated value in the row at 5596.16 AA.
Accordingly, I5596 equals 12.99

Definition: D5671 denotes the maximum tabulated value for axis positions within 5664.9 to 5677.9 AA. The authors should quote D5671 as 14.32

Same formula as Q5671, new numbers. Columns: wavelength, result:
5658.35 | 13.04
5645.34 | 12.42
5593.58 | 12.4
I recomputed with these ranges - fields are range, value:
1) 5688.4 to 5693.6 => 12.13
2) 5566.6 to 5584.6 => 12.92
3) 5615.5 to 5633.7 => 12.32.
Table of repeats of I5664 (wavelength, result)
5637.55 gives 13.42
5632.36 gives 13.66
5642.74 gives 13.3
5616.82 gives 14.05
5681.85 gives 13.81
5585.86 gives 14.84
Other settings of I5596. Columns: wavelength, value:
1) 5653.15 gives 12.28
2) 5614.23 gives 13.63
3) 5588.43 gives 13.37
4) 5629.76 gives 12.47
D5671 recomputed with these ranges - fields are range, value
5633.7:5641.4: 14.21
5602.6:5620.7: 14.05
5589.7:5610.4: 13.62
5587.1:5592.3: 13.37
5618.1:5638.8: 13.69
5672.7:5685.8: 13.89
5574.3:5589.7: 14.84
